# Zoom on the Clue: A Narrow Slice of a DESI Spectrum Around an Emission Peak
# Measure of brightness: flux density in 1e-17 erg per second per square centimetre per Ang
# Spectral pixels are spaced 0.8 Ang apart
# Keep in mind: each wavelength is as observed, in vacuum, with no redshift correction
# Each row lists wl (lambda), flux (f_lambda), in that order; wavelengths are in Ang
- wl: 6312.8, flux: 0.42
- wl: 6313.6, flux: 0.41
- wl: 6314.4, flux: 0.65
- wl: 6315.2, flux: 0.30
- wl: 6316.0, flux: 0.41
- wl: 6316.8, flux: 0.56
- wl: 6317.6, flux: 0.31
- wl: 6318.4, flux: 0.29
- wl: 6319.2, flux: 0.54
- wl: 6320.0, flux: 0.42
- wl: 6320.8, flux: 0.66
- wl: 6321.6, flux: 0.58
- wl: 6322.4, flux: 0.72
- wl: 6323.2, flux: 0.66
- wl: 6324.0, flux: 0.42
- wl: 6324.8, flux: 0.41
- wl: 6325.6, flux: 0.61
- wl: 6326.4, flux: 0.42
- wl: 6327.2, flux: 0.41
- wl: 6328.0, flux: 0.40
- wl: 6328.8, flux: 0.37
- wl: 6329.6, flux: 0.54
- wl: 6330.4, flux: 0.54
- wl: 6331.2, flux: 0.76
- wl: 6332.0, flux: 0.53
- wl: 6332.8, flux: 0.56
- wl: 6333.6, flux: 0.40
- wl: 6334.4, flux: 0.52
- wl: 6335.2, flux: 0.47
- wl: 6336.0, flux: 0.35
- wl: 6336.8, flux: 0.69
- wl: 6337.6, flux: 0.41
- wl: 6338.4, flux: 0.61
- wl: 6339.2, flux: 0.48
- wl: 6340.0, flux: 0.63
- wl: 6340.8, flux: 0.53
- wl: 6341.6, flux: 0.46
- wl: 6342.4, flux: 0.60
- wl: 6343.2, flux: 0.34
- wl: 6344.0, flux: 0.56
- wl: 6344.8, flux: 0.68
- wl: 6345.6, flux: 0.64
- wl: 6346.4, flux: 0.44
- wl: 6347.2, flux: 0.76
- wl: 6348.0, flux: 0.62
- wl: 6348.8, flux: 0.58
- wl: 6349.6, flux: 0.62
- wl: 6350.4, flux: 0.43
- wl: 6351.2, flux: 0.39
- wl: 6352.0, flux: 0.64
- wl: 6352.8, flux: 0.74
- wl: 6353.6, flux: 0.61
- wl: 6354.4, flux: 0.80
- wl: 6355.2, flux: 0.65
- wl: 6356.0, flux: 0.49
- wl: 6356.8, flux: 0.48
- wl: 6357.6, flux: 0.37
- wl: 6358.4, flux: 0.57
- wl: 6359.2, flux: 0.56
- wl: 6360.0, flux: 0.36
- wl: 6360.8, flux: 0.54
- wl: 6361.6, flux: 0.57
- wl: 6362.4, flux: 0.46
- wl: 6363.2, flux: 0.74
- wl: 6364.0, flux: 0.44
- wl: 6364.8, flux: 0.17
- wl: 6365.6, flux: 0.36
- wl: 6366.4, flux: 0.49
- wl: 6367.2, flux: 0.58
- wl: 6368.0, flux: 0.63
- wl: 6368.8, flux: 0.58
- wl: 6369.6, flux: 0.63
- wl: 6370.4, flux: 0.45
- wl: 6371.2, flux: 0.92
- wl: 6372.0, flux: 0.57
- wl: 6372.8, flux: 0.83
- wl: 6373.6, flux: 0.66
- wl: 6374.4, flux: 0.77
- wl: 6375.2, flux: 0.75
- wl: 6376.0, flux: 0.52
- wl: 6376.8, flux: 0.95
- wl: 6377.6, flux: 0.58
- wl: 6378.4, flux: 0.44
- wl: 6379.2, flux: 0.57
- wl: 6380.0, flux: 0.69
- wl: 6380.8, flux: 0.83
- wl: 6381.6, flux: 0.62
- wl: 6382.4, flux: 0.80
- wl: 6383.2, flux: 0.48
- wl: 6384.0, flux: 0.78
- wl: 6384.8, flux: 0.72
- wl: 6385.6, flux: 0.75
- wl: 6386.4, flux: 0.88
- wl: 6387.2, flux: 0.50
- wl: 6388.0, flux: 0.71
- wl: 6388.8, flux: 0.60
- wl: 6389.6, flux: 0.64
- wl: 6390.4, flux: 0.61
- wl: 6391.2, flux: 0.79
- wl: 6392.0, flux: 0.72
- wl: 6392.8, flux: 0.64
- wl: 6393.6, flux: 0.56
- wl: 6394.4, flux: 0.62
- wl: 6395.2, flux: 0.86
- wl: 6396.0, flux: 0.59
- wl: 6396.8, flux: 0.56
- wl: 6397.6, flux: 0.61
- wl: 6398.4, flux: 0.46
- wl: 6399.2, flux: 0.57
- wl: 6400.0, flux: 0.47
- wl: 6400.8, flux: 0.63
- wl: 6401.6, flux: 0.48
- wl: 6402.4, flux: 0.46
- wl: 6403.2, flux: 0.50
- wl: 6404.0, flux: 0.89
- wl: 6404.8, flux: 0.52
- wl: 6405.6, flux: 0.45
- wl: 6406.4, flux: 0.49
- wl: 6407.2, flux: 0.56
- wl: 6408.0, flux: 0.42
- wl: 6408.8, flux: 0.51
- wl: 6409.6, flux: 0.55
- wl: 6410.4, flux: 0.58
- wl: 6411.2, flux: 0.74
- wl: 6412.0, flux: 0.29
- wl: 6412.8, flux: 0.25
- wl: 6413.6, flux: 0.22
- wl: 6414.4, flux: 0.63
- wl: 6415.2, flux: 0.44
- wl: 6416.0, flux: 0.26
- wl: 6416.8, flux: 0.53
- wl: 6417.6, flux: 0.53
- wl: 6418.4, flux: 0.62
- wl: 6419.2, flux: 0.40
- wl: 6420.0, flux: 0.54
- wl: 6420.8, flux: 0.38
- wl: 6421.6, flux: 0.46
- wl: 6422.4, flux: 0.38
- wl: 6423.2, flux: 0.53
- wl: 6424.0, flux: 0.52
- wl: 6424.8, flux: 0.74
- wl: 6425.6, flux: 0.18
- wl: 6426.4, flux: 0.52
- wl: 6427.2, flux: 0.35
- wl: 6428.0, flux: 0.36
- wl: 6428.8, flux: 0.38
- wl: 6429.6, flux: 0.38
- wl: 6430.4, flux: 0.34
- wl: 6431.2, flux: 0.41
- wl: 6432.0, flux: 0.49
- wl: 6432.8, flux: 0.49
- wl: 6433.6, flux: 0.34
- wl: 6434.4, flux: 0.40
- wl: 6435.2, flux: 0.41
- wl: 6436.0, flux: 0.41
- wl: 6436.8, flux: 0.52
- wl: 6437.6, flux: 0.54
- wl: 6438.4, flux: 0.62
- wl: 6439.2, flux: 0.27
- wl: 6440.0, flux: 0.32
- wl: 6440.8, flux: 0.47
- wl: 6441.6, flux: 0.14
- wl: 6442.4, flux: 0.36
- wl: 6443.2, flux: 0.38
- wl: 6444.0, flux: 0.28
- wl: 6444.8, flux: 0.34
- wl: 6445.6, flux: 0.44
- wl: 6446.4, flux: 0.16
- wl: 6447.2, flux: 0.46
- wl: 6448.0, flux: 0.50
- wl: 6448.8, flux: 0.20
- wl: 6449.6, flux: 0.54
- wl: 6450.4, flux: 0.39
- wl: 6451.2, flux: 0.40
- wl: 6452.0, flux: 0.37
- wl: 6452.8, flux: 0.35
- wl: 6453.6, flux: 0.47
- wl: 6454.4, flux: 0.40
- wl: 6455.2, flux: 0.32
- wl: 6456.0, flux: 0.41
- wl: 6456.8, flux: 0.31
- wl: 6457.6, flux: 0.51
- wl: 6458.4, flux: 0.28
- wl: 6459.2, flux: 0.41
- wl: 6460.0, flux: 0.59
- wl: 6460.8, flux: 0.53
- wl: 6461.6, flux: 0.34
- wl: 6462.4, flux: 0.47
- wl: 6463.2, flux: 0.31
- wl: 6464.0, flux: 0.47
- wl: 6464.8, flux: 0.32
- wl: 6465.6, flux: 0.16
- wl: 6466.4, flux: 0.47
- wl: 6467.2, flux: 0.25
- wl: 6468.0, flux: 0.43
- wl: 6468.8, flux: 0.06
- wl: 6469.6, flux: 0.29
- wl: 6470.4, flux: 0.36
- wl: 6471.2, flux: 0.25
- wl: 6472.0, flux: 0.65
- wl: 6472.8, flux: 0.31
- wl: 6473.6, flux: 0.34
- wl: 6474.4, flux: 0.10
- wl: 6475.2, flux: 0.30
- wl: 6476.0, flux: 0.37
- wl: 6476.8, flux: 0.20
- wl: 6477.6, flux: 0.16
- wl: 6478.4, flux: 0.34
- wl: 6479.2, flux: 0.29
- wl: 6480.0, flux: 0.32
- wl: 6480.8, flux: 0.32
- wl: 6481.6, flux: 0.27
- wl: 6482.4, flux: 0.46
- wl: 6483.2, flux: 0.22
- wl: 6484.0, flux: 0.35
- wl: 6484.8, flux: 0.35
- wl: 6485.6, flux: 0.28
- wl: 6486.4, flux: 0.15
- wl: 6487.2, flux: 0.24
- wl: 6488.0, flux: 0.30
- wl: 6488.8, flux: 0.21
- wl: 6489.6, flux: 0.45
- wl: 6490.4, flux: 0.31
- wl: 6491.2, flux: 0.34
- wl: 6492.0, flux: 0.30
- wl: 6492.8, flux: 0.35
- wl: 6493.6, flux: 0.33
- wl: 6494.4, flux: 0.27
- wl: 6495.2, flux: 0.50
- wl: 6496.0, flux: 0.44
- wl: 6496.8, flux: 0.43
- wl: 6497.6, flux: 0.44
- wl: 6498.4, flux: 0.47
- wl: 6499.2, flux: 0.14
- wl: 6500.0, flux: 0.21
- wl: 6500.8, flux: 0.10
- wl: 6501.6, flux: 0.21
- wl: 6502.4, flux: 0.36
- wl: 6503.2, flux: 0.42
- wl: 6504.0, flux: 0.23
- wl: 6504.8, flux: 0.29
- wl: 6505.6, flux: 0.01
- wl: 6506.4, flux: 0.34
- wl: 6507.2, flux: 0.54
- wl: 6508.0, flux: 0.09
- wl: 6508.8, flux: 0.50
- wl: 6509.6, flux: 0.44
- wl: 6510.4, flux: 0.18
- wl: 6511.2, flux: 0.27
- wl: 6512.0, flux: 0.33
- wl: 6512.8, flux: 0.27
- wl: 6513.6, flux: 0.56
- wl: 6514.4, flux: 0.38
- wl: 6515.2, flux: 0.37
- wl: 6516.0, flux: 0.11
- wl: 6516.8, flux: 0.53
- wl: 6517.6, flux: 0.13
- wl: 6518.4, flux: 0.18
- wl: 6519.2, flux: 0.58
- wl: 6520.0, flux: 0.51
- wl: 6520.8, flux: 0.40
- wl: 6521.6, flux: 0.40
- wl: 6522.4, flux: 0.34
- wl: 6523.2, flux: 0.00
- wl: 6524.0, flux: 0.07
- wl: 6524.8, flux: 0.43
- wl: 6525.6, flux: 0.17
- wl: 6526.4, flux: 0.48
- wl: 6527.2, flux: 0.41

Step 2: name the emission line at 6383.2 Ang C III] 1909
